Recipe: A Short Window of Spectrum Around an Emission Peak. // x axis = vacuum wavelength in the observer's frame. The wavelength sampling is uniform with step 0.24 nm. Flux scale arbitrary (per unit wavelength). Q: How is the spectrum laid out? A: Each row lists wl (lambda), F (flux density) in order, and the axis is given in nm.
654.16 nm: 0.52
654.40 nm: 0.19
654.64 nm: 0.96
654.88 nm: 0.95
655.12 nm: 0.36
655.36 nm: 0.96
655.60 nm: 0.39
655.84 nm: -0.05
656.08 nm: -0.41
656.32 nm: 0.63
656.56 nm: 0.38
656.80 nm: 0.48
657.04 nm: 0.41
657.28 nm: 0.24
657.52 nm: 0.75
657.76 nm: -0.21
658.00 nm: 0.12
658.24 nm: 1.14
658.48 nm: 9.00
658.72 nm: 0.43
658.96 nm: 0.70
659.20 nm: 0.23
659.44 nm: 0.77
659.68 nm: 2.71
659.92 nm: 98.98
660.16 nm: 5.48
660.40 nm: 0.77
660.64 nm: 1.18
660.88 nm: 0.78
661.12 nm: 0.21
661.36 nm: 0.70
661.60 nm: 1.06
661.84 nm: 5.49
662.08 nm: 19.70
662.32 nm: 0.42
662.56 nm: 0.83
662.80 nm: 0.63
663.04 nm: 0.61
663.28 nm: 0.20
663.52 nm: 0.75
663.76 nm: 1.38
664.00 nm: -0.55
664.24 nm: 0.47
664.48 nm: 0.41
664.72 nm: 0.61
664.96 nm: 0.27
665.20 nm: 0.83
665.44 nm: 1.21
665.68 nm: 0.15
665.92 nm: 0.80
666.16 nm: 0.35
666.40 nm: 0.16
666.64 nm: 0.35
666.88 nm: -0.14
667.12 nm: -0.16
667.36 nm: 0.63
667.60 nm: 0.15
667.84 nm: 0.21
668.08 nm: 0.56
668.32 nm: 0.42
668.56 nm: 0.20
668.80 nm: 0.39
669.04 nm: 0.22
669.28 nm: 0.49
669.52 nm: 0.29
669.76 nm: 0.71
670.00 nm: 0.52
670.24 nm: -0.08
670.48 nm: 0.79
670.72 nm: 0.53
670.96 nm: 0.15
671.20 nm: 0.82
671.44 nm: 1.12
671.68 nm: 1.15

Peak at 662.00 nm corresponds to [N II]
